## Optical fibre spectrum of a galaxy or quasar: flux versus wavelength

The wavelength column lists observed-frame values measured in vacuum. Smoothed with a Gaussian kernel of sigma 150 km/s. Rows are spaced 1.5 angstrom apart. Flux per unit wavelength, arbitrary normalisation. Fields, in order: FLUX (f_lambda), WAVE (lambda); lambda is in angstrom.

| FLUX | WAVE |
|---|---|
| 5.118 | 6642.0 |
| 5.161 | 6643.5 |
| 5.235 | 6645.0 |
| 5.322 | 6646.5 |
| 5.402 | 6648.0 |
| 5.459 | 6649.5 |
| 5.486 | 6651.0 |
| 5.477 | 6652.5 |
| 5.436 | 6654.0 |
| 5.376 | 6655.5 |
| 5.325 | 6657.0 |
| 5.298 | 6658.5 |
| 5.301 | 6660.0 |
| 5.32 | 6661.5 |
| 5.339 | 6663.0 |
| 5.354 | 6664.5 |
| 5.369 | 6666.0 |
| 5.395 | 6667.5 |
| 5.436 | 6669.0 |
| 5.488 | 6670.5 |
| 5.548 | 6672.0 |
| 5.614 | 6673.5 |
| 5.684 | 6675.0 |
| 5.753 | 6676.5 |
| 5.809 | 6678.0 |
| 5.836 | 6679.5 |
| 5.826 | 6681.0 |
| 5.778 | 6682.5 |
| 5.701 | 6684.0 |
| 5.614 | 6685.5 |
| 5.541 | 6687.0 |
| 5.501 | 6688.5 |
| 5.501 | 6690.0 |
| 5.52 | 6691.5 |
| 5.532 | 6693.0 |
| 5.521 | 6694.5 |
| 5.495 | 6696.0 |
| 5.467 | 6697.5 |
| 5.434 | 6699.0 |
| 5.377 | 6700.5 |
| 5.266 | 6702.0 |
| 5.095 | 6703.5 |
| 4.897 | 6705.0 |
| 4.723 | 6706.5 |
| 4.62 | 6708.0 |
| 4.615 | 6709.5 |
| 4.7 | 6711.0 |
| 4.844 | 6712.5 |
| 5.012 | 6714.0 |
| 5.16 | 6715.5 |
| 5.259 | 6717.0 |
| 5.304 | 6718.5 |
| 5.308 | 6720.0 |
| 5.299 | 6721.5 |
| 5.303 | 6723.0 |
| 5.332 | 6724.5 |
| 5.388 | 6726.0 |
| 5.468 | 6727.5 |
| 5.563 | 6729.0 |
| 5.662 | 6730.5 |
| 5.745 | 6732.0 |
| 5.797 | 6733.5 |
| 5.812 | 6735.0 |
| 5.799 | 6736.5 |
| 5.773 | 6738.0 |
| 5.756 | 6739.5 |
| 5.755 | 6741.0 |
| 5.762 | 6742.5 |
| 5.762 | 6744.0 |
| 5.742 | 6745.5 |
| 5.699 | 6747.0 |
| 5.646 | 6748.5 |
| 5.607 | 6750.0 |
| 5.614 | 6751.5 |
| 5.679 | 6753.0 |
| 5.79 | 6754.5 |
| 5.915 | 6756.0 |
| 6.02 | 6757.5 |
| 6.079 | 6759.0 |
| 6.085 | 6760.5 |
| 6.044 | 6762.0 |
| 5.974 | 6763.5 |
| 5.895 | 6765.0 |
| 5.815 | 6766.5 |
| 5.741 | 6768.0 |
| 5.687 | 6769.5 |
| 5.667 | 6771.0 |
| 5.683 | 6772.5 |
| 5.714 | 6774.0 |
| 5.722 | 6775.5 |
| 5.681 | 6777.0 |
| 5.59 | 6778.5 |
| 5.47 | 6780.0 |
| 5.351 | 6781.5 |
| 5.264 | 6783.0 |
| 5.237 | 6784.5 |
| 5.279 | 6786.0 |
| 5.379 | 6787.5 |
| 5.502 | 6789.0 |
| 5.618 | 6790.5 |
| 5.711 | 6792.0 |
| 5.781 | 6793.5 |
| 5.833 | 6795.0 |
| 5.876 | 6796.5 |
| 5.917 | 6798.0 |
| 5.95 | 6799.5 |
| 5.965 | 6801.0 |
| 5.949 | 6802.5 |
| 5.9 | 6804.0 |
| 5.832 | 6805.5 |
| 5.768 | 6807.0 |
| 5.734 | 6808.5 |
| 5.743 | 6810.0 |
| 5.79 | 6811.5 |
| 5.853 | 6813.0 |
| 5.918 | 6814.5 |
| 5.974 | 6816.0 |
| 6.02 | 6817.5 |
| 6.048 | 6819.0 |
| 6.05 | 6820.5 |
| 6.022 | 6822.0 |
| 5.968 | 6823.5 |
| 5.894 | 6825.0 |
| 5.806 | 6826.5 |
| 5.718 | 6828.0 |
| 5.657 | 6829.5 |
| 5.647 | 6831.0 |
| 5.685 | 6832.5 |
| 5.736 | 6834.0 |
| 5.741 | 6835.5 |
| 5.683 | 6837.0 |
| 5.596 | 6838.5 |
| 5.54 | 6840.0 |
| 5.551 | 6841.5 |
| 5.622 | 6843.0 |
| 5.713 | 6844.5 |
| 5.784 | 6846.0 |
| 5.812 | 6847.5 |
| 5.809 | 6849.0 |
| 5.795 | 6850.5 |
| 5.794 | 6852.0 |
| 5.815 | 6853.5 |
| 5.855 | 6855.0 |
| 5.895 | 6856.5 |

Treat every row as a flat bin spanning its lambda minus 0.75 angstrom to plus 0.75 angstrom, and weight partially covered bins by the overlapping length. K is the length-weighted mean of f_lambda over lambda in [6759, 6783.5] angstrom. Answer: 5.73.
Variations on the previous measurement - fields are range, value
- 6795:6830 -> 5.89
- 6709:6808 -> 5.62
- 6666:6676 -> 5.52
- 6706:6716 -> 4.8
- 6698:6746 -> 5.35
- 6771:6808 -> 5.67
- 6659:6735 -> 5.39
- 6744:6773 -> 5.81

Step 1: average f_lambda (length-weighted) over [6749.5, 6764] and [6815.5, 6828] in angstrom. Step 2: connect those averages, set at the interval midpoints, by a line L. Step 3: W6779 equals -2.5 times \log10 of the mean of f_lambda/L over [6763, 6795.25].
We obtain 0.056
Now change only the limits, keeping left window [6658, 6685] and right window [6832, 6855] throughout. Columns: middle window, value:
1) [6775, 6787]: 0.04 mag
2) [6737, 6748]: -0.02 mag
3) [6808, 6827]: -0.04 mag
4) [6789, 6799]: -0.02 mag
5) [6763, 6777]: -0.02 mag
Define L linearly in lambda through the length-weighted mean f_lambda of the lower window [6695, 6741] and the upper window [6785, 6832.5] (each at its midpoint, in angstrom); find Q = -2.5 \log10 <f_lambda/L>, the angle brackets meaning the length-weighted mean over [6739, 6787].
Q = -0.03 mag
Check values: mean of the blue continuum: 5.32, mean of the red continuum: 5.8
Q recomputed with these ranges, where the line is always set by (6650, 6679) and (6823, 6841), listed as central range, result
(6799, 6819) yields -0.04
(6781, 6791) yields 0.05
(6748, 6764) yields -0.05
